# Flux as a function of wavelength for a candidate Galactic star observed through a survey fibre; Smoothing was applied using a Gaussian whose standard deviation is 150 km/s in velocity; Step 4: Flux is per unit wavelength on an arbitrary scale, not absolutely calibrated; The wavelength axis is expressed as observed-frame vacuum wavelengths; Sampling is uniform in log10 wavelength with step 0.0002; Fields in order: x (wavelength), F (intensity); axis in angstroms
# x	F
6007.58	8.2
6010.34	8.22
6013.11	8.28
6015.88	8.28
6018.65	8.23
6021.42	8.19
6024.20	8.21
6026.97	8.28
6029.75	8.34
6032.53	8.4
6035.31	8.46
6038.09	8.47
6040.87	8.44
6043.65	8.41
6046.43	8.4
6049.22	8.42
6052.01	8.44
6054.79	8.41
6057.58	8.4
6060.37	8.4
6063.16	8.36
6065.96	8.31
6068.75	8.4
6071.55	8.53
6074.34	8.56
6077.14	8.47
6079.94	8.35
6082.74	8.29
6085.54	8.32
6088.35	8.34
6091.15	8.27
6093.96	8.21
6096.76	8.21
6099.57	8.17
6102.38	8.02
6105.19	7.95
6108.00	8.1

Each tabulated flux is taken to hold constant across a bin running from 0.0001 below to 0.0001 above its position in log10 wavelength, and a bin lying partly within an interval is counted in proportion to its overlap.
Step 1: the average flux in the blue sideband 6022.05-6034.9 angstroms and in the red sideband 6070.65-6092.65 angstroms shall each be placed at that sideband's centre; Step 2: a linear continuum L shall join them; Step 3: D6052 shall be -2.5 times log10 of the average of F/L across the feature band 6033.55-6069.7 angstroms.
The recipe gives -0.01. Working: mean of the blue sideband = 8.31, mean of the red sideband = 8.39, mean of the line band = 8.41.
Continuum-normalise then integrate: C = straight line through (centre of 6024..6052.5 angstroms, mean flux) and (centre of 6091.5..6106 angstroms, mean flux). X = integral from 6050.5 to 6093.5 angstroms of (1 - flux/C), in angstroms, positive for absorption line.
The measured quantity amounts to -0.7 angstroms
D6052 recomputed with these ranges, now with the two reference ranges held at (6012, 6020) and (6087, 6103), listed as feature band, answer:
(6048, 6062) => -0.02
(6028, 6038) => -0.02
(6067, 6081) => -0.03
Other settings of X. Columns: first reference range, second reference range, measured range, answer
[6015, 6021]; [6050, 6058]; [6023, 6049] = -0.1 angstroms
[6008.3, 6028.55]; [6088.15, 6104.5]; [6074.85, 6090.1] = -0.3 angstroms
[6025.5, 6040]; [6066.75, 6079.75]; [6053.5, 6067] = 0.1 angstroms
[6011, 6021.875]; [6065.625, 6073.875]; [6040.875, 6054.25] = -0.1 angstroms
